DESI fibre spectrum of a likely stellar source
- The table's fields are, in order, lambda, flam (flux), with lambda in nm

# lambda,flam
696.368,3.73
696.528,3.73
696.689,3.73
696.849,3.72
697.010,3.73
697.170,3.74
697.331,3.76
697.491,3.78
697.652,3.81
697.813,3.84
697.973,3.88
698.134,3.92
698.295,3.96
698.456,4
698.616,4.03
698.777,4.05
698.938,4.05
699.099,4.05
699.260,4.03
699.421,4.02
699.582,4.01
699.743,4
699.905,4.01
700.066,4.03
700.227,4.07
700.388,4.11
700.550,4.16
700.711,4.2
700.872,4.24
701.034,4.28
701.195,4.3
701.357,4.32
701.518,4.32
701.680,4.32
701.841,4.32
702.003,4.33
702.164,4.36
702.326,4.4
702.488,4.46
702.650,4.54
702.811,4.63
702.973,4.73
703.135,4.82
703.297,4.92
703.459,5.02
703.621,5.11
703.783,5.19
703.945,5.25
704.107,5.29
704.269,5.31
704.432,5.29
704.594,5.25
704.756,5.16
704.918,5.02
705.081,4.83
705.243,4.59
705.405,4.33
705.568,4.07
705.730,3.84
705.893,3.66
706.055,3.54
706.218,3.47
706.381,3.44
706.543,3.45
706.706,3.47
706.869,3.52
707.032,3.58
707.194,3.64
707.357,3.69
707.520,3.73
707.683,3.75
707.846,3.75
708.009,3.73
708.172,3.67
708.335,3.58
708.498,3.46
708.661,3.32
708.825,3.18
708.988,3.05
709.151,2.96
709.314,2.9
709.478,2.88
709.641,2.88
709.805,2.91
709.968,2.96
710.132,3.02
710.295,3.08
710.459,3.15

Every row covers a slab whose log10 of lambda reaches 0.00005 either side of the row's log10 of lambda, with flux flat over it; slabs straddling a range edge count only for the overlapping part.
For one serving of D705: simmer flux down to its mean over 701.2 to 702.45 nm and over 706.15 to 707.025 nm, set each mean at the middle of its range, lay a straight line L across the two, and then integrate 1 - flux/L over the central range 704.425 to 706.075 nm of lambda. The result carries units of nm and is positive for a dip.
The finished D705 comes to -0.34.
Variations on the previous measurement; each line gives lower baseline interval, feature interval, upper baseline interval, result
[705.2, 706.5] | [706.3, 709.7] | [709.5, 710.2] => -0.06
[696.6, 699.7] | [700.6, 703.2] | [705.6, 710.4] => -0.49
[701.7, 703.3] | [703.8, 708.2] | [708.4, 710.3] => -0.45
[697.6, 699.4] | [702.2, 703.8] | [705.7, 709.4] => -0.44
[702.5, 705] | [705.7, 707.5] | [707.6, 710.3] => 0.21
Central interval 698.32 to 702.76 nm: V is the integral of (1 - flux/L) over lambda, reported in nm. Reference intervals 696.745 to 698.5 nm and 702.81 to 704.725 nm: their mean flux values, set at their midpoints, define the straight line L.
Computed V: 0.23 nm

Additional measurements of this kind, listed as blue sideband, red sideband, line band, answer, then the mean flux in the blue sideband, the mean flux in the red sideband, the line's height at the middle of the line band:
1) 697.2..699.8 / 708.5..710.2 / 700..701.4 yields -0.16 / 3.95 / 3.03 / 3.76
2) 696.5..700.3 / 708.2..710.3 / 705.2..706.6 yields -0.19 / 3.92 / 3.11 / 3.36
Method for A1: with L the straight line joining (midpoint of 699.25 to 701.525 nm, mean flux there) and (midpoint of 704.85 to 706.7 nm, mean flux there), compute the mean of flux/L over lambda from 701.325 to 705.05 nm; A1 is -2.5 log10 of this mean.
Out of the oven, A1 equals -0.18 mag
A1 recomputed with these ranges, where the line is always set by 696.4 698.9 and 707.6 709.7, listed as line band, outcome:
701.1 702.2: -0.18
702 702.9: -0.23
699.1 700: -0.07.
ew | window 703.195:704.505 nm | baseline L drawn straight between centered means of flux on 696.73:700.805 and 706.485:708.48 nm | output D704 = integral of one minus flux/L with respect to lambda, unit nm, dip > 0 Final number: -0.49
